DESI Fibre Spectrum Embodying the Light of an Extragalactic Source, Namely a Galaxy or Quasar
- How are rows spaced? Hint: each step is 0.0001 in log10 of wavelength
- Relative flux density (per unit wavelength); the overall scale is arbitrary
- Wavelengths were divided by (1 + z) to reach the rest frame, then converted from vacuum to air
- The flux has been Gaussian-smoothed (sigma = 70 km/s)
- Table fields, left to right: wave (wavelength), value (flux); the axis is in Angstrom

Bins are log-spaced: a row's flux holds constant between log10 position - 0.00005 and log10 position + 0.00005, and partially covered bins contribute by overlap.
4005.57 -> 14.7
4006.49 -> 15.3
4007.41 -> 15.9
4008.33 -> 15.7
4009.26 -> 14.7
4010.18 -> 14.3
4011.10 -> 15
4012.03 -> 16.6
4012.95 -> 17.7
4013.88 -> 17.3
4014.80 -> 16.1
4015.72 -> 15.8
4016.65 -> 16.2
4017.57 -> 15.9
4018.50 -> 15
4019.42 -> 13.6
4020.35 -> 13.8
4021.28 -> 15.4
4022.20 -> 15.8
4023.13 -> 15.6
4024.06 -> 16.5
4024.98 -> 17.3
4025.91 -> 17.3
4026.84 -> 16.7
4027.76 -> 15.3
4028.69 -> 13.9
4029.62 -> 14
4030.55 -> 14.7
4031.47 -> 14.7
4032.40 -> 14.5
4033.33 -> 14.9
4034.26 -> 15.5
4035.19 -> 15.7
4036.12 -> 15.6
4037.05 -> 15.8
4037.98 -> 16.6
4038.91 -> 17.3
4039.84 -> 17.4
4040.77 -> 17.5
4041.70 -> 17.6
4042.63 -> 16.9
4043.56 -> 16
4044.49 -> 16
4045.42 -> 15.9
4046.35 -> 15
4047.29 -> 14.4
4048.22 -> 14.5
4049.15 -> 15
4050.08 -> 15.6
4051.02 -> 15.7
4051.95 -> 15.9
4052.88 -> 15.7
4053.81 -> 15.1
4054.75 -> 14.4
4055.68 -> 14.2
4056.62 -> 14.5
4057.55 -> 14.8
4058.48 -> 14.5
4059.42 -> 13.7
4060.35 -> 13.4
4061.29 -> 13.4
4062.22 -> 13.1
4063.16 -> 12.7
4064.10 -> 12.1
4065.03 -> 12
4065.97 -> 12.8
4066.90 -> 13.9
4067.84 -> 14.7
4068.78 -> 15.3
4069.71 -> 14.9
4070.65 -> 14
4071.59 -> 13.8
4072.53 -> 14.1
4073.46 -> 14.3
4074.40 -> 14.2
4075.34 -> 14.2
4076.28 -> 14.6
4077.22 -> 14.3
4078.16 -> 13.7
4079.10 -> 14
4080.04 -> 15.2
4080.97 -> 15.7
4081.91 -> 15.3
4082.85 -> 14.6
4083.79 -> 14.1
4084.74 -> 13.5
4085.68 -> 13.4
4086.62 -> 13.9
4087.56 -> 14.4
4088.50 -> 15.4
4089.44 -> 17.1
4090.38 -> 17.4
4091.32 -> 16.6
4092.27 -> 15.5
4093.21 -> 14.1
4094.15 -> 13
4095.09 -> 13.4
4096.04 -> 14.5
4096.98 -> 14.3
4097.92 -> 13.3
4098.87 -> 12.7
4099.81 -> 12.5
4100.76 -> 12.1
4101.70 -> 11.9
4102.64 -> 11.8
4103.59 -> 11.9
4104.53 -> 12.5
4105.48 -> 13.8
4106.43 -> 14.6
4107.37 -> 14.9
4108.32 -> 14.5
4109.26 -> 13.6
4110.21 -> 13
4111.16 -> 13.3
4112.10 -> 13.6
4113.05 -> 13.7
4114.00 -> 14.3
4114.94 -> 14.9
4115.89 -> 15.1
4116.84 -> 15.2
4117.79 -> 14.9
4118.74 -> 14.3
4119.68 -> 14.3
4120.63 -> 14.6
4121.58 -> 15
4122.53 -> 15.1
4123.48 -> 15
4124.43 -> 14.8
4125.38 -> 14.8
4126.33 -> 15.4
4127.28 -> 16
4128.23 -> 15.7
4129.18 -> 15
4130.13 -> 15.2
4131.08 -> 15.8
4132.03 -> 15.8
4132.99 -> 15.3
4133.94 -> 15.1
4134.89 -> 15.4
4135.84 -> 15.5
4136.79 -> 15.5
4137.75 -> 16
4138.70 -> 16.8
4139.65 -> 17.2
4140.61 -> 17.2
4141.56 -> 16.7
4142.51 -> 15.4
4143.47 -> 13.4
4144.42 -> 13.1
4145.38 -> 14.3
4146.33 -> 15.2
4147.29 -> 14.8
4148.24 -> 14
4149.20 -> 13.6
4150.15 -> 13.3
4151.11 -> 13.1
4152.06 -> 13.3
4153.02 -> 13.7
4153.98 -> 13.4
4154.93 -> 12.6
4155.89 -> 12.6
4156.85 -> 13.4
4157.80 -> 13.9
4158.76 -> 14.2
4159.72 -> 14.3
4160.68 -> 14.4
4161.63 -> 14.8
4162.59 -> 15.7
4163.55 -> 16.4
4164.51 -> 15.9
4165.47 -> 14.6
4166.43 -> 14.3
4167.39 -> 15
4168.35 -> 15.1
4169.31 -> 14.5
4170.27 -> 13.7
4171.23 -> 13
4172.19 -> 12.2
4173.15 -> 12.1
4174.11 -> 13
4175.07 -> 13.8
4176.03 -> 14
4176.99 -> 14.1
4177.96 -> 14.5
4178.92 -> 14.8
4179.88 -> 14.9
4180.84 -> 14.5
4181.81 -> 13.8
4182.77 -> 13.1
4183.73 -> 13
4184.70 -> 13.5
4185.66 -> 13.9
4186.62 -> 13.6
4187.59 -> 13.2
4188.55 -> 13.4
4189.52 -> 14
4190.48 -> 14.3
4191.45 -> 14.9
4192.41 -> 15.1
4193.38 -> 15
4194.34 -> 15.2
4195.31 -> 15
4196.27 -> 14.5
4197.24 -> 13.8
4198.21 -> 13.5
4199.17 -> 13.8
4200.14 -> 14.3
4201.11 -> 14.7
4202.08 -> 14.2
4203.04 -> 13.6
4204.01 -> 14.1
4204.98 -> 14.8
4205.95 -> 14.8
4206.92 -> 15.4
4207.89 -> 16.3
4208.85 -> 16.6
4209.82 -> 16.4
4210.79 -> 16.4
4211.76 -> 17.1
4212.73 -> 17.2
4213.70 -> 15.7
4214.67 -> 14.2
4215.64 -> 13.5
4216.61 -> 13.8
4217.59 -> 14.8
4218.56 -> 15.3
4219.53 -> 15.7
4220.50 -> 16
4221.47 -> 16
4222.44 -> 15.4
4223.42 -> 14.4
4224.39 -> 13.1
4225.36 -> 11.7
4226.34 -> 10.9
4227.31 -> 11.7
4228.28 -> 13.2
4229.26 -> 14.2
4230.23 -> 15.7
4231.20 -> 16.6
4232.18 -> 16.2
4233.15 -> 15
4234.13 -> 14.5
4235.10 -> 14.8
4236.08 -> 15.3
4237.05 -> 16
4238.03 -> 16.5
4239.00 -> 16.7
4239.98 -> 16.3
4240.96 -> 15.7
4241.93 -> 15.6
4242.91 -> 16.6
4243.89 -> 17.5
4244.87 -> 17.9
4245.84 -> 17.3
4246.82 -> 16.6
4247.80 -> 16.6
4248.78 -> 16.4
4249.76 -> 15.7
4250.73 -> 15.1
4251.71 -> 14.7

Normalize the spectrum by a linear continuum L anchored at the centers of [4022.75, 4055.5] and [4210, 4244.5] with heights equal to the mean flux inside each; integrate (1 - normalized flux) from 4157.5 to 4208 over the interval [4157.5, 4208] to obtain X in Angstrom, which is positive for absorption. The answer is 3.4 Angstrom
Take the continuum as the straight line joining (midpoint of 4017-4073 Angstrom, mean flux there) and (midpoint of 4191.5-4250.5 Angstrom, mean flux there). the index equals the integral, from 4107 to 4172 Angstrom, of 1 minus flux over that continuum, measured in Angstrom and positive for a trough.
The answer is 2.0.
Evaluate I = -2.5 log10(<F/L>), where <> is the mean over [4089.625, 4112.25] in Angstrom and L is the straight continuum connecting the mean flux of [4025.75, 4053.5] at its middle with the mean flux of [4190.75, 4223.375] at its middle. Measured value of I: 0.13 mag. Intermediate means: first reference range 15.7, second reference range 15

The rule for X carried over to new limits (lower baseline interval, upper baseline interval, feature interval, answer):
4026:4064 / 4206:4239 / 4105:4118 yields 0.8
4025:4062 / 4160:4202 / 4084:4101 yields 0.7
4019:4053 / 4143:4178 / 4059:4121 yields 3.7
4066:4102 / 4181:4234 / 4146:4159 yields 0.7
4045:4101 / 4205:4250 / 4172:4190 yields 1.7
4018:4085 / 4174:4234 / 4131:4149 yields -0.8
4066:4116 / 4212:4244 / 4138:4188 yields 1.3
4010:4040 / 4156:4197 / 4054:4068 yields 1.6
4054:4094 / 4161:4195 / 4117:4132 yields -0.9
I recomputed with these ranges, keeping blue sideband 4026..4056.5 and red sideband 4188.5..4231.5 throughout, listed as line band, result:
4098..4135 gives 0.066 mag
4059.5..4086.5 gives 0.106 mag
